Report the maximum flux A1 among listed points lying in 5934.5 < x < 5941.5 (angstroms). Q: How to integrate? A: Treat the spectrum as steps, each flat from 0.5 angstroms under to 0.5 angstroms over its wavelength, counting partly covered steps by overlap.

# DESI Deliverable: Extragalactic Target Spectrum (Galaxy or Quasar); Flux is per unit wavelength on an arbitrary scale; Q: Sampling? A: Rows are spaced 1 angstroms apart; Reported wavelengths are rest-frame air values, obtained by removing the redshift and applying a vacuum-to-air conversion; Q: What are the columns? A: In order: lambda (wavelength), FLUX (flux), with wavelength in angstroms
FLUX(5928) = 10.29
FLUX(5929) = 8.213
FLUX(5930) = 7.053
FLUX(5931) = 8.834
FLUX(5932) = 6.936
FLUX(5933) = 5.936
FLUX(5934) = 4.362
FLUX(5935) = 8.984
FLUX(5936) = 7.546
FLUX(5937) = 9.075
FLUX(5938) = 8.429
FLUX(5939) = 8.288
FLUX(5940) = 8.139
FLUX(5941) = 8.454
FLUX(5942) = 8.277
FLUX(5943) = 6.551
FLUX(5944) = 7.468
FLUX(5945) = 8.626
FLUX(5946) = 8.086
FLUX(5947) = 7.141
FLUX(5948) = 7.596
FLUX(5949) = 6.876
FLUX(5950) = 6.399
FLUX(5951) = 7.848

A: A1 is 9.075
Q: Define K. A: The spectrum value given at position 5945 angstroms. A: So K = 8.626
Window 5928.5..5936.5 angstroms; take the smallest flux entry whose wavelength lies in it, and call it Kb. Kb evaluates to 4.362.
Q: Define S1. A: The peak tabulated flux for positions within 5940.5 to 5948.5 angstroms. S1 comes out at 8.626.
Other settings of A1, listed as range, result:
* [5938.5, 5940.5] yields 8.288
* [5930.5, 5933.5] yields 8.834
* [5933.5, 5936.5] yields 8.984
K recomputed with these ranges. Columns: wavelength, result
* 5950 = 6.399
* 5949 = 6.876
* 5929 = 8.213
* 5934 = 4.362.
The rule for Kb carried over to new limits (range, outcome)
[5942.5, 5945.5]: 6.551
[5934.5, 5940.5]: 7.546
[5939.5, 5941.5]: 8.139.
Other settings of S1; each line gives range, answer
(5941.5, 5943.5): 8.277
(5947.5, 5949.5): 7.596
